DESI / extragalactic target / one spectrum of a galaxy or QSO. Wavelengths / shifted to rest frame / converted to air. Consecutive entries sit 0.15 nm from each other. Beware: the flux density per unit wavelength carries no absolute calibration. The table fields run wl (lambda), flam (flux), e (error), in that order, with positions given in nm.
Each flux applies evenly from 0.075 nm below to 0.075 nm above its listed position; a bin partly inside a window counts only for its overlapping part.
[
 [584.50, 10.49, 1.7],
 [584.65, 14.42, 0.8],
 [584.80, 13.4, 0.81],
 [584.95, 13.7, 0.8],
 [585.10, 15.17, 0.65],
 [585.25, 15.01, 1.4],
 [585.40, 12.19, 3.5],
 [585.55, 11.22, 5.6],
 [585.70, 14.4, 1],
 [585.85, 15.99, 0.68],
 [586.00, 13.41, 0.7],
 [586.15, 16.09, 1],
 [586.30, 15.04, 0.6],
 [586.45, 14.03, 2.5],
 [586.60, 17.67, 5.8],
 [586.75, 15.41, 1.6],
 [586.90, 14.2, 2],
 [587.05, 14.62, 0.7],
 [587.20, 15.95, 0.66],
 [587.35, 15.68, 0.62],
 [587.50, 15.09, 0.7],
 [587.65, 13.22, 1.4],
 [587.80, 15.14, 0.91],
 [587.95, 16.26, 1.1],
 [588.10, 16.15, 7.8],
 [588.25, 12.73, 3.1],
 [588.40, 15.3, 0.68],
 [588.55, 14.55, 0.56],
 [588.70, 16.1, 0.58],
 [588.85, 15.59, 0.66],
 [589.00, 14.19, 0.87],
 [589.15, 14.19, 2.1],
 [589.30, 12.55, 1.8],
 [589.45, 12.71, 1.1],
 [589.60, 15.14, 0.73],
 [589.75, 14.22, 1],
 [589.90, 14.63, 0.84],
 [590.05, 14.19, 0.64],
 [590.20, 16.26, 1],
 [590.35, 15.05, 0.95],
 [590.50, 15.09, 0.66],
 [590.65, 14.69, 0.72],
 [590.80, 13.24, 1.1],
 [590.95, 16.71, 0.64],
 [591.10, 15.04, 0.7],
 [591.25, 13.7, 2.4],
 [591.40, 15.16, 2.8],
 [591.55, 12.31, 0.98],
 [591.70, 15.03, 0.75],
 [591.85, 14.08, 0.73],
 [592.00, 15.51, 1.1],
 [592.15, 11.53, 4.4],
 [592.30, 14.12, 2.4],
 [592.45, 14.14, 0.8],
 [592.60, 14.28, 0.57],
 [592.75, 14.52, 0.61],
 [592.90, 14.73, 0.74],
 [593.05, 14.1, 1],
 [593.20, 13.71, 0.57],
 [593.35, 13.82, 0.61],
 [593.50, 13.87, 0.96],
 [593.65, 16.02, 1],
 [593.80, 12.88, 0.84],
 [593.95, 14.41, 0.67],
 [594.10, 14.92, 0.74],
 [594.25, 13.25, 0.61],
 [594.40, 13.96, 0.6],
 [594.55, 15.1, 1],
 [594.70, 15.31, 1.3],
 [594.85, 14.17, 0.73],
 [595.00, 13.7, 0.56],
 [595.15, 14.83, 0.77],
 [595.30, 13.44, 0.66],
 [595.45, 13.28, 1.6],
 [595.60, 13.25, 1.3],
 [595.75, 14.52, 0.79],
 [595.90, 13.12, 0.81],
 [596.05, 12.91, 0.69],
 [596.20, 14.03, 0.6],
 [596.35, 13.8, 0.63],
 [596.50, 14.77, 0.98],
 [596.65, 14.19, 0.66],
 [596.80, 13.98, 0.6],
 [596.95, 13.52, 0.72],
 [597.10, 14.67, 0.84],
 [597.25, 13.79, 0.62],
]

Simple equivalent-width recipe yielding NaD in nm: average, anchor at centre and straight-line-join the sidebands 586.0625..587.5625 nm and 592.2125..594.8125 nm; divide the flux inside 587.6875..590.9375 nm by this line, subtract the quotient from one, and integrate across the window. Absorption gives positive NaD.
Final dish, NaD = 0.06 nm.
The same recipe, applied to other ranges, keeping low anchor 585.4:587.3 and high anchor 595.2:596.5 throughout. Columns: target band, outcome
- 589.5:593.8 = -0.09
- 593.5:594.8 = -0.06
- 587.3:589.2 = -0.05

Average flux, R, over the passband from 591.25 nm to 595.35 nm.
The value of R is 14.2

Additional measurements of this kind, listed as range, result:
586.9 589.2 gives 15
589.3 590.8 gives 14.5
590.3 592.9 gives 14.4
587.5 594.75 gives 14.4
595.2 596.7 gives 13.7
